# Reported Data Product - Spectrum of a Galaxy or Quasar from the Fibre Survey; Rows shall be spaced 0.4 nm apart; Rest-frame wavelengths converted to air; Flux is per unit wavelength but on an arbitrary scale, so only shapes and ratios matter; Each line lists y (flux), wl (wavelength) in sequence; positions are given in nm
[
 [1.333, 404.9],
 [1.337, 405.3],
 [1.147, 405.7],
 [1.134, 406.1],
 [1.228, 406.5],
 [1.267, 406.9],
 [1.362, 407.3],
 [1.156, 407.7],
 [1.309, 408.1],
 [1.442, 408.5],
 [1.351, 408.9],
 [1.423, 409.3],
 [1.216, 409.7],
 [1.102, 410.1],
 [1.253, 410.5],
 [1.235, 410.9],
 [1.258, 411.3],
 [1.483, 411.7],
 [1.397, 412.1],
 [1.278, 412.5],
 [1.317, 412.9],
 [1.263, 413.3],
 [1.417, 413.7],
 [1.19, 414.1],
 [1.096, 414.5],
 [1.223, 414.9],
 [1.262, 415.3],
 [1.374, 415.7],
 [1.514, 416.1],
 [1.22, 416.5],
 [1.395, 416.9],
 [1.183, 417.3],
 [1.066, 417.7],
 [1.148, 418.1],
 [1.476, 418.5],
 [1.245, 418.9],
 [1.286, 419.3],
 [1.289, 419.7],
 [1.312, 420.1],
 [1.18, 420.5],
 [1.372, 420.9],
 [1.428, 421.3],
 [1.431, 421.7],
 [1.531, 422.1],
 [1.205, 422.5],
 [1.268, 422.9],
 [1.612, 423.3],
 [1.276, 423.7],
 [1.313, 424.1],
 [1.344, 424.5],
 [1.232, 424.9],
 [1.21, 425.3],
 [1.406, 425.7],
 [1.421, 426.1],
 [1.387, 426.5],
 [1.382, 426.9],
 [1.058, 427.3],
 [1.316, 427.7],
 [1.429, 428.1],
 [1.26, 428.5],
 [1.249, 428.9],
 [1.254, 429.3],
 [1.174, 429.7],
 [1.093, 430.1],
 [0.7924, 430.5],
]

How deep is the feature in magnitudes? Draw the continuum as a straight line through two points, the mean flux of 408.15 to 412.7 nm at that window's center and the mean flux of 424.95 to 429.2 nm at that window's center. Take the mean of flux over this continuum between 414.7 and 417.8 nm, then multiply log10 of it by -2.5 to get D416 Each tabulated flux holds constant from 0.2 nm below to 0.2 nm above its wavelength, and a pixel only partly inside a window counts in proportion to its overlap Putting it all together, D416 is 0.02 mag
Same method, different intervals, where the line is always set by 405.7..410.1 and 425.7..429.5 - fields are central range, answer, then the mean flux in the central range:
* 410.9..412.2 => -0.06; 1.36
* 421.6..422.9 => -0.05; 1.37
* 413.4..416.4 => 0.00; 1.29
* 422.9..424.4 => -0.06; 1.38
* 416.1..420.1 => 0.02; 1.27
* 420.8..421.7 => -0.09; 1.41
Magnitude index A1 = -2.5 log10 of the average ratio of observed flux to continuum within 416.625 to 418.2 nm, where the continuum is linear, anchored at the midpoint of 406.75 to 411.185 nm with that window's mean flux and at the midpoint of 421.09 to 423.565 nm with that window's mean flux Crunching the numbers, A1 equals 0.14 mag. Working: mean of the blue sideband 1.28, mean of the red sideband 1.41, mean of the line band 1.2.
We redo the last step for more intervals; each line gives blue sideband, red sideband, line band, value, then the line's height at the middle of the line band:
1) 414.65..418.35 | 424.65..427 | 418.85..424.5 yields -0.03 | 1.31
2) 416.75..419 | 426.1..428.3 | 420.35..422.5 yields -0.08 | 1.28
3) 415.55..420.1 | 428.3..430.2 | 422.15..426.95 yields -0.08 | 1.24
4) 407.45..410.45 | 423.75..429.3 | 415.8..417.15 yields -0.06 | 1.29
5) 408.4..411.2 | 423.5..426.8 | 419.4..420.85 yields 0.03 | 1.31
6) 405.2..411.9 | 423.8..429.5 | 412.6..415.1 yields 0.03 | 1.28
